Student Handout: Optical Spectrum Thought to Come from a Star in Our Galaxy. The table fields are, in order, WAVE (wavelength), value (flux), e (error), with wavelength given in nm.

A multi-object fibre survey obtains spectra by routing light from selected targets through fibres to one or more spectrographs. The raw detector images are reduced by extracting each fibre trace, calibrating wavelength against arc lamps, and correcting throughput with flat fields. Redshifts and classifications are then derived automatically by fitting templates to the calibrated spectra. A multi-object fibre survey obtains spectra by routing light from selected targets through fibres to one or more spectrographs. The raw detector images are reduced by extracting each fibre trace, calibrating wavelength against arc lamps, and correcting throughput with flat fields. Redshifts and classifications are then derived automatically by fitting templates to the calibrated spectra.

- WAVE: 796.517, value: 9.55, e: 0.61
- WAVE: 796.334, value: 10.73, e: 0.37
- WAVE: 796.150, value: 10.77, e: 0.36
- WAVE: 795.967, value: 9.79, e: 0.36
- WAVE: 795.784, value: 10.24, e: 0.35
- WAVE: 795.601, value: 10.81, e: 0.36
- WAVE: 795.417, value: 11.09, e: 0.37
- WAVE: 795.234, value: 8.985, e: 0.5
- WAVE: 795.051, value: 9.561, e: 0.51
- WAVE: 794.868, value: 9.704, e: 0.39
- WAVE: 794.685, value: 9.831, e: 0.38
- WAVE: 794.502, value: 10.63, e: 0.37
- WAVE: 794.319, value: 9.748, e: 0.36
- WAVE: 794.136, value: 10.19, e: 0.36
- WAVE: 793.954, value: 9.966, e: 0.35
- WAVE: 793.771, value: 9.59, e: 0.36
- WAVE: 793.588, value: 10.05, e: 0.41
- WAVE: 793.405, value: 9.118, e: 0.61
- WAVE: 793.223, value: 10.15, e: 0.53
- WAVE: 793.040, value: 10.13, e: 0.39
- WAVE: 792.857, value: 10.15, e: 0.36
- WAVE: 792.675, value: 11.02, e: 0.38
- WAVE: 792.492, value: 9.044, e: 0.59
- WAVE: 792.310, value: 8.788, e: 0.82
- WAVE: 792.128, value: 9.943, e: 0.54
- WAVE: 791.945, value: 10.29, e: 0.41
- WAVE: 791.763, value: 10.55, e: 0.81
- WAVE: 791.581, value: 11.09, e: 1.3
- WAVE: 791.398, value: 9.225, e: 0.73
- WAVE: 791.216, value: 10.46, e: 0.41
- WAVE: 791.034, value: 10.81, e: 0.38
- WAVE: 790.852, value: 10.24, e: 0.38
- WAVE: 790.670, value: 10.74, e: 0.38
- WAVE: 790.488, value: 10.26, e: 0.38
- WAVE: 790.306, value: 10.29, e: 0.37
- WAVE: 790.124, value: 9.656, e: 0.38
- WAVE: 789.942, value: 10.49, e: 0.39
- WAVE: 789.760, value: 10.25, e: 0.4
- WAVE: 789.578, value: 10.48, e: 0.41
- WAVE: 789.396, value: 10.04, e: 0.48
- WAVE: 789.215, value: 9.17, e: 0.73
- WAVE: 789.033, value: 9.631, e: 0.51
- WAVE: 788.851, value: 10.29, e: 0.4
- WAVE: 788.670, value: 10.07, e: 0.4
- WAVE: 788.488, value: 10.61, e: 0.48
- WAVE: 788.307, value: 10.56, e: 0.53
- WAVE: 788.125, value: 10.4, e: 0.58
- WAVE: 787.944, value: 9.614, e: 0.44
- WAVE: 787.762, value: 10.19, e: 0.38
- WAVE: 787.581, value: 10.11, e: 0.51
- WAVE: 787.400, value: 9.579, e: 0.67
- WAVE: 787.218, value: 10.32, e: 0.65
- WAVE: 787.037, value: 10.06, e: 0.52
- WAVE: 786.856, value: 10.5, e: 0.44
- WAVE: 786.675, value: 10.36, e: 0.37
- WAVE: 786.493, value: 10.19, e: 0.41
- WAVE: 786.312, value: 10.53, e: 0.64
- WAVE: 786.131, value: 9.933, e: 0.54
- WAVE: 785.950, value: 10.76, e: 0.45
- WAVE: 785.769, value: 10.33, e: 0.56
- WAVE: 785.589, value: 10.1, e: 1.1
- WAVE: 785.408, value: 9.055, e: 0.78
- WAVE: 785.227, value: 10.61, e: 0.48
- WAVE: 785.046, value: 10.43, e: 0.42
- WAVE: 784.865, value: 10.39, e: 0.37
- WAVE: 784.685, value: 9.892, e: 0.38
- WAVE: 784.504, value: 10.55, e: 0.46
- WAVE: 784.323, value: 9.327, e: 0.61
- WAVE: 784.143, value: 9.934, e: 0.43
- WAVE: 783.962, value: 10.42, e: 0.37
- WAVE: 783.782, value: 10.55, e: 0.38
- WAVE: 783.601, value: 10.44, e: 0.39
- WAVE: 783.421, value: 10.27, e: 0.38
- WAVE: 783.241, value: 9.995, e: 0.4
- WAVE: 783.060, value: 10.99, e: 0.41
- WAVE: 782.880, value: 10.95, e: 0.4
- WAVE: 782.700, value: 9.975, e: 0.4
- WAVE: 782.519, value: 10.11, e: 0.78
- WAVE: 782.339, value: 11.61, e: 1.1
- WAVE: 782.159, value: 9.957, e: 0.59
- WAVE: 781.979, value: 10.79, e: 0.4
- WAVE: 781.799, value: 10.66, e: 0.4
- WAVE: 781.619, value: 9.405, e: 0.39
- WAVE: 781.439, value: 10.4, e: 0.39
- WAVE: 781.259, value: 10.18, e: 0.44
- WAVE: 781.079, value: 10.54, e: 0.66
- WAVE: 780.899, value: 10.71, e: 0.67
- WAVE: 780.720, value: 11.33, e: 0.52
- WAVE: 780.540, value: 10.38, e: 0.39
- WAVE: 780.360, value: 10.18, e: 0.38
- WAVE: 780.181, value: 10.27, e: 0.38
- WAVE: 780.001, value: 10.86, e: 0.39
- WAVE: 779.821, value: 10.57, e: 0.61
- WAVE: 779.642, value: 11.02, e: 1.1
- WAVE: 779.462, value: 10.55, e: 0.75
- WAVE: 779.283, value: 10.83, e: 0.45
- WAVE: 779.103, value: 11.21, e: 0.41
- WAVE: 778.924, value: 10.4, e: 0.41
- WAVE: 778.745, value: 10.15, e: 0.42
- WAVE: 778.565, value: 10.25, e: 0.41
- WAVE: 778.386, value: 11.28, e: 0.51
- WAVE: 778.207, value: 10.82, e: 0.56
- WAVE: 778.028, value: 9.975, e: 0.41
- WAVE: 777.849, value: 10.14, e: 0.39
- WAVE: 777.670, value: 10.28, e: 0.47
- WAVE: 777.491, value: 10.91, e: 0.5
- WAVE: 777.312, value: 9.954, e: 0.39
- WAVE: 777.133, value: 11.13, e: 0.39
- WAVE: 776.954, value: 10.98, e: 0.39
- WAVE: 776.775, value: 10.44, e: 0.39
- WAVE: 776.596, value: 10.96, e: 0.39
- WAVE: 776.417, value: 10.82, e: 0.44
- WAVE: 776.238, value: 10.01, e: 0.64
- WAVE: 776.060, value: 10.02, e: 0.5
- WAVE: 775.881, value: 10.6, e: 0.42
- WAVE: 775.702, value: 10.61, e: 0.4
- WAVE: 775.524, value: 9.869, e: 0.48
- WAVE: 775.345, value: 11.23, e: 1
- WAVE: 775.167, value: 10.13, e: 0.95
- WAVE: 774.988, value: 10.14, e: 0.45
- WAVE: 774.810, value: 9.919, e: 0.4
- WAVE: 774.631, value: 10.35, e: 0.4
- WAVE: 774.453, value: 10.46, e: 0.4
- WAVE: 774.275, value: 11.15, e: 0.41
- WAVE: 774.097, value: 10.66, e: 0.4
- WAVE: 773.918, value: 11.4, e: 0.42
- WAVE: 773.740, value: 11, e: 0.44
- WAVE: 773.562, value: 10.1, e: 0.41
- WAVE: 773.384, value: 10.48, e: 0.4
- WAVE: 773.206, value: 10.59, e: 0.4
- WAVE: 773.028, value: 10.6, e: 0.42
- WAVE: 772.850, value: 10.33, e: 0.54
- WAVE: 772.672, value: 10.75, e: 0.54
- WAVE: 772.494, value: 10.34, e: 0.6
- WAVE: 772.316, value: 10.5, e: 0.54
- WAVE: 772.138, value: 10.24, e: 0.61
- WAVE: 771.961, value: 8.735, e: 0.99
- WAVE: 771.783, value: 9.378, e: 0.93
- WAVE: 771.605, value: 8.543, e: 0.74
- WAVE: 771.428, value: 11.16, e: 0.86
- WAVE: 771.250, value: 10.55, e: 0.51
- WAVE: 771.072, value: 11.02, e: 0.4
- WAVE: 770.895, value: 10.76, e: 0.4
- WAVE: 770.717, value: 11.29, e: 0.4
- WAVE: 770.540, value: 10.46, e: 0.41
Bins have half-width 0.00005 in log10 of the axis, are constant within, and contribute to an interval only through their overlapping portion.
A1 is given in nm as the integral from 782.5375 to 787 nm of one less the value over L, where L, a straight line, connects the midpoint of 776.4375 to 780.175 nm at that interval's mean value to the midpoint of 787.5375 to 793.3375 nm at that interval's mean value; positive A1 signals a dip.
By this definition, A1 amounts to 0.05 nm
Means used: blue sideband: 10.6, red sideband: 10.1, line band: 10.3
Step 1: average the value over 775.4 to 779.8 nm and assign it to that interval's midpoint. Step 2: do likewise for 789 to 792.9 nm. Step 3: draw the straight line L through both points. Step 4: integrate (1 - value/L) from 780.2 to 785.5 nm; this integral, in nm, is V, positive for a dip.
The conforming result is 0.02 nm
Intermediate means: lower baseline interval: 10.6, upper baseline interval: 10.1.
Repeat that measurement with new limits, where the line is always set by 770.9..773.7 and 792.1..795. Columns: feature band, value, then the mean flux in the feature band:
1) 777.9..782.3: -0.185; 10.5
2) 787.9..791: -0.074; 10.2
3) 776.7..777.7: -0.047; 10.6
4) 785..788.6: -0.077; 10.2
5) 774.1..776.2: -0.042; 10.4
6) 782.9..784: -0.046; 10.5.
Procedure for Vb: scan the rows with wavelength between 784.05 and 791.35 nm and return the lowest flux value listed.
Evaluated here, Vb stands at 9.055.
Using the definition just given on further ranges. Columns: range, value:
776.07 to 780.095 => 9.954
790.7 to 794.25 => 8.788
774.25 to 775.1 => 9.919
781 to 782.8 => 9.405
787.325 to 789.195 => 9.579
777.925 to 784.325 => 9.327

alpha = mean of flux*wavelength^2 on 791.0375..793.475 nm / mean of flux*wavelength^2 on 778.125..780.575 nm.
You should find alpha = 0.98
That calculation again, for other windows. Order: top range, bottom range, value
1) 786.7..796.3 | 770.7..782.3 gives 1.00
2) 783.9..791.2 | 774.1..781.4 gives 0.99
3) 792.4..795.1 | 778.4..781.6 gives 0.97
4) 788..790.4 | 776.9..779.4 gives 0.99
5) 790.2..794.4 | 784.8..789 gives 1.00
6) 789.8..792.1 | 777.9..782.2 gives 1.01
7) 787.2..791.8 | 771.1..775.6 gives 1.03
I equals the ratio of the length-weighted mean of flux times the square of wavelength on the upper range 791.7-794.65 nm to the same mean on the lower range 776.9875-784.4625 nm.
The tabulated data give 0.98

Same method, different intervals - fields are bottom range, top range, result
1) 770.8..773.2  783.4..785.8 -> 1.03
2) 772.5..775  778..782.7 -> 1.02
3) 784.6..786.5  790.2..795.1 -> 1.00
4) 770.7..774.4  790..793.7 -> 1.02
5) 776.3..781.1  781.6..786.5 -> 0.98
